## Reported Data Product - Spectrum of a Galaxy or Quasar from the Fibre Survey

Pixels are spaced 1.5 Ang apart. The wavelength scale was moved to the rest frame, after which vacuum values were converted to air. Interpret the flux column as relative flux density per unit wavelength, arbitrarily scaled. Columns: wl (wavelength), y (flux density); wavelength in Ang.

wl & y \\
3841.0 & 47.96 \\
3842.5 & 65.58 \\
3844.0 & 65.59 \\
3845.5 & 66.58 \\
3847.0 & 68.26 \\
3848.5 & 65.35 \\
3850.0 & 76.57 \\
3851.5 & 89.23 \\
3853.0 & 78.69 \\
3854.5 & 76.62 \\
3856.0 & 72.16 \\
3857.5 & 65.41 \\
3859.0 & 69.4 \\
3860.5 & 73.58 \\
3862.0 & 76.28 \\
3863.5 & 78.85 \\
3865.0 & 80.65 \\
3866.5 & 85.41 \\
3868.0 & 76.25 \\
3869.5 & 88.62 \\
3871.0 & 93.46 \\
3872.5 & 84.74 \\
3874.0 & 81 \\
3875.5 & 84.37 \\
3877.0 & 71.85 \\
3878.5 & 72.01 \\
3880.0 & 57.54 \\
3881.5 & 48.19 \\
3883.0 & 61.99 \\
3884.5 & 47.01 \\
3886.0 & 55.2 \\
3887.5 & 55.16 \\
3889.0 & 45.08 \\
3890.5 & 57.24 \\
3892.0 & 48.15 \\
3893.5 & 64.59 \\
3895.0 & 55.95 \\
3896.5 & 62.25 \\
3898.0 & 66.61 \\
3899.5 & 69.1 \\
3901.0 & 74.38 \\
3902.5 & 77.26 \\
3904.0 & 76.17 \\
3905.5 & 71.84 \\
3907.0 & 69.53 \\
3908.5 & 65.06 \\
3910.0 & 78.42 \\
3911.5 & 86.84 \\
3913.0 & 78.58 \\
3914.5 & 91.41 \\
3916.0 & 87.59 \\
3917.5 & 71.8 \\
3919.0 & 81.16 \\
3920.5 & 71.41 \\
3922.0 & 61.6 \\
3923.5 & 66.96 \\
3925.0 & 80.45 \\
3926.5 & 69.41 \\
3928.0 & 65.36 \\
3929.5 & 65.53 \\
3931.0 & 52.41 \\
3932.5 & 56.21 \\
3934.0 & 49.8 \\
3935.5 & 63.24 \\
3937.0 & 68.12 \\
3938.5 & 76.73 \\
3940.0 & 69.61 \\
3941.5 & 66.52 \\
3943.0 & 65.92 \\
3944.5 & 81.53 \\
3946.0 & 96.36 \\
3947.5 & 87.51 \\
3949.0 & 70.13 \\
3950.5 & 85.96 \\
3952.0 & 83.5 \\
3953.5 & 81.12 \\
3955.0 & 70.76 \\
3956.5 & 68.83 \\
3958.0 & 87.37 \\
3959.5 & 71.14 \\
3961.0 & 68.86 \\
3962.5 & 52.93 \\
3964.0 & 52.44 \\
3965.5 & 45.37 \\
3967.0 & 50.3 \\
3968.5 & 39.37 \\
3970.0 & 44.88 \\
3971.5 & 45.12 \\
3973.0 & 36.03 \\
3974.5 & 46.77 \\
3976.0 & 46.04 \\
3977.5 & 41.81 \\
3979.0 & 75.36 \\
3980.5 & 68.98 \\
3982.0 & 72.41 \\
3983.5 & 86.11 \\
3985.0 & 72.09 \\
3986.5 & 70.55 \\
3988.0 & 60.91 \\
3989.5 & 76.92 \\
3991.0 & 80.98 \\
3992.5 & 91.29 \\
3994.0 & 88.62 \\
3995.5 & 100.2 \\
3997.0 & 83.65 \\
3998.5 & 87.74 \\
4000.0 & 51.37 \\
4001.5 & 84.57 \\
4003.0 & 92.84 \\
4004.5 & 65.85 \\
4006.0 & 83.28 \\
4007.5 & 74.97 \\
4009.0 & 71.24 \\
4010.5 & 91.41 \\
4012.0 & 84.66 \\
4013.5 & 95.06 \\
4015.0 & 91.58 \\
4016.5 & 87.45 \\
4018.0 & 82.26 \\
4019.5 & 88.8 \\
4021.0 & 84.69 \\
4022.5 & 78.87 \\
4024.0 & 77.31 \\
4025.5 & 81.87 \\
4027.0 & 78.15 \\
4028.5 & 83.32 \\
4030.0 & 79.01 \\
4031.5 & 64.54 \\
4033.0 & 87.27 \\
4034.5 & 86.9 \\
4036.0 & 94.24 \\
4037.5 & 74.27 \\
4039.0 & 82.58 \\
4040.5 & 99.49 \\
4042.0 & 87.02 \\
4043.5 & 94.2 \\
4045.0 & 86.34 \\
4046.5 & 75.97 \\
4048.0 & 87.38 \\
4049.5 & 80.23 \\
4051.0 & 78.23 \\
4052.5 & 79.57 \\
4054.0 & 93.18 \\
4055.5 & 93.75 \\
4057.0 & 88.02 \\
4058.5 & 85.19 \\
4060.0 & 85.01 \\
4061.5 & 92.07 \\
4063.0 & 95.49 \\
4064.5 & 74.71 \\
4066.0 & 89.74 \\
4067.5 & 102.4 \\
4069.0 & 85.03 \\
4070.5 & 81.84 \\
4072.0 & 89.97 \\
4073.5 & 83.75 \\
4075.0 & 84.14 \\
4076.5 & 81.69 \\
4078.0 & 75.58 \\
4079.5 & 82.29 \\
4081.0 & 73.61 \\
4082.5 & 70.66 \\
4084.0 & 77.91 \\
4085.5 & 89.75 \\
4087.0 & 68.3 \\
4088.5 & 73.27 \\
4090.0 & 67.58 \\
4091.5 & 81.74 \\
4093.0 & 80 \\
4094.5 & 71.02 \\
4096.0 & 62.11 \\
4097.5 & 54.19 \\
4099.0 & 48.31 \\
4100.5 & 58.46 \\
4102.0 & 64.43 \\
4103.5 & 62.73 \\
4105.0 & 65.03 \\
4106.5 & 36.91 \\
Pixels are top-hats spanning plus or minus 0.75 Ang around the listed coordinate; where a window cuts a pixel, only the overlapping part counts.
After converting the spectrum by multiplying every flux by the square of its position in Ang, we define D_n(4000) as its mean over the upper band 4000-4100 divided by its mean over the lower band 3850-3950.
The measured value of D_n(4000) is 1.24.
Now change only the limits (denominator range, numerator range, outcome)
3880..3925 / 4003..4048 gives 1.32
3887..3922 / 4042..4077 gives 1.34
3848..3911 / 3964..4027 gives 1.10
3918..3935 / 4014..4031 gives 1.33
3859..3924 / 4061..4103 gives 1.19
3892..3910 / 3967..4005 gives 1.05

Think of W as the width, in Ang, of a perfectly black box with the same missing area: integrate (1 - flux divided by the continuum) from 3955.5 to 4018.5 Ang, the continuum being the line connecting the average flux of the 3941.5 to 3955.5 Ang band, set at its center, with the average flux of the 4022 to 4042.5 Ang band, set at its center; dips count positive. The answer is 8.1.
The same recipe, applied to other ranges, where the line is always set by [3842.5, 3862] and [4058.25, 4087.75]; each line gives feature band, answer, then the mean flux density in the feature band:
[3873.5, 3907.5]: 4.7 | 63.9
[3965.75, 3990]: 6.4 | 57.9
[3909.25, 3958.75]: 1.6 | 73.9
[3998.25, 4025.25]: -0.5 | 81.8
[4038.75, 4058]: -1.1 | 86.7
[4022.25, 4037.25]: 0.0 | 81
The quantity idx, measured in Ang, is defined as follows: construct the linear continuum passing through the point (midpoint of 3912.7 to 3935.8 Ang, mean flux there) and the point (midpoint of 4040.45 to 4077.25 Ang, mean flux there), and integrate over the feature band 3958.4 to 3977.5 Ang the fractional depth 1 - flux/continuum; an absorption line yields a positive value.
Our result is 6.28 Ang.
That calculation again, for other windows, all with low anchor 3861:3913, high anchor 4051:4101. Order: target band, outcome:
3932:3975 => 4.73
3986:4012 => -1.54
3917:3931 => 0.44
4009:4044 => -3.50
